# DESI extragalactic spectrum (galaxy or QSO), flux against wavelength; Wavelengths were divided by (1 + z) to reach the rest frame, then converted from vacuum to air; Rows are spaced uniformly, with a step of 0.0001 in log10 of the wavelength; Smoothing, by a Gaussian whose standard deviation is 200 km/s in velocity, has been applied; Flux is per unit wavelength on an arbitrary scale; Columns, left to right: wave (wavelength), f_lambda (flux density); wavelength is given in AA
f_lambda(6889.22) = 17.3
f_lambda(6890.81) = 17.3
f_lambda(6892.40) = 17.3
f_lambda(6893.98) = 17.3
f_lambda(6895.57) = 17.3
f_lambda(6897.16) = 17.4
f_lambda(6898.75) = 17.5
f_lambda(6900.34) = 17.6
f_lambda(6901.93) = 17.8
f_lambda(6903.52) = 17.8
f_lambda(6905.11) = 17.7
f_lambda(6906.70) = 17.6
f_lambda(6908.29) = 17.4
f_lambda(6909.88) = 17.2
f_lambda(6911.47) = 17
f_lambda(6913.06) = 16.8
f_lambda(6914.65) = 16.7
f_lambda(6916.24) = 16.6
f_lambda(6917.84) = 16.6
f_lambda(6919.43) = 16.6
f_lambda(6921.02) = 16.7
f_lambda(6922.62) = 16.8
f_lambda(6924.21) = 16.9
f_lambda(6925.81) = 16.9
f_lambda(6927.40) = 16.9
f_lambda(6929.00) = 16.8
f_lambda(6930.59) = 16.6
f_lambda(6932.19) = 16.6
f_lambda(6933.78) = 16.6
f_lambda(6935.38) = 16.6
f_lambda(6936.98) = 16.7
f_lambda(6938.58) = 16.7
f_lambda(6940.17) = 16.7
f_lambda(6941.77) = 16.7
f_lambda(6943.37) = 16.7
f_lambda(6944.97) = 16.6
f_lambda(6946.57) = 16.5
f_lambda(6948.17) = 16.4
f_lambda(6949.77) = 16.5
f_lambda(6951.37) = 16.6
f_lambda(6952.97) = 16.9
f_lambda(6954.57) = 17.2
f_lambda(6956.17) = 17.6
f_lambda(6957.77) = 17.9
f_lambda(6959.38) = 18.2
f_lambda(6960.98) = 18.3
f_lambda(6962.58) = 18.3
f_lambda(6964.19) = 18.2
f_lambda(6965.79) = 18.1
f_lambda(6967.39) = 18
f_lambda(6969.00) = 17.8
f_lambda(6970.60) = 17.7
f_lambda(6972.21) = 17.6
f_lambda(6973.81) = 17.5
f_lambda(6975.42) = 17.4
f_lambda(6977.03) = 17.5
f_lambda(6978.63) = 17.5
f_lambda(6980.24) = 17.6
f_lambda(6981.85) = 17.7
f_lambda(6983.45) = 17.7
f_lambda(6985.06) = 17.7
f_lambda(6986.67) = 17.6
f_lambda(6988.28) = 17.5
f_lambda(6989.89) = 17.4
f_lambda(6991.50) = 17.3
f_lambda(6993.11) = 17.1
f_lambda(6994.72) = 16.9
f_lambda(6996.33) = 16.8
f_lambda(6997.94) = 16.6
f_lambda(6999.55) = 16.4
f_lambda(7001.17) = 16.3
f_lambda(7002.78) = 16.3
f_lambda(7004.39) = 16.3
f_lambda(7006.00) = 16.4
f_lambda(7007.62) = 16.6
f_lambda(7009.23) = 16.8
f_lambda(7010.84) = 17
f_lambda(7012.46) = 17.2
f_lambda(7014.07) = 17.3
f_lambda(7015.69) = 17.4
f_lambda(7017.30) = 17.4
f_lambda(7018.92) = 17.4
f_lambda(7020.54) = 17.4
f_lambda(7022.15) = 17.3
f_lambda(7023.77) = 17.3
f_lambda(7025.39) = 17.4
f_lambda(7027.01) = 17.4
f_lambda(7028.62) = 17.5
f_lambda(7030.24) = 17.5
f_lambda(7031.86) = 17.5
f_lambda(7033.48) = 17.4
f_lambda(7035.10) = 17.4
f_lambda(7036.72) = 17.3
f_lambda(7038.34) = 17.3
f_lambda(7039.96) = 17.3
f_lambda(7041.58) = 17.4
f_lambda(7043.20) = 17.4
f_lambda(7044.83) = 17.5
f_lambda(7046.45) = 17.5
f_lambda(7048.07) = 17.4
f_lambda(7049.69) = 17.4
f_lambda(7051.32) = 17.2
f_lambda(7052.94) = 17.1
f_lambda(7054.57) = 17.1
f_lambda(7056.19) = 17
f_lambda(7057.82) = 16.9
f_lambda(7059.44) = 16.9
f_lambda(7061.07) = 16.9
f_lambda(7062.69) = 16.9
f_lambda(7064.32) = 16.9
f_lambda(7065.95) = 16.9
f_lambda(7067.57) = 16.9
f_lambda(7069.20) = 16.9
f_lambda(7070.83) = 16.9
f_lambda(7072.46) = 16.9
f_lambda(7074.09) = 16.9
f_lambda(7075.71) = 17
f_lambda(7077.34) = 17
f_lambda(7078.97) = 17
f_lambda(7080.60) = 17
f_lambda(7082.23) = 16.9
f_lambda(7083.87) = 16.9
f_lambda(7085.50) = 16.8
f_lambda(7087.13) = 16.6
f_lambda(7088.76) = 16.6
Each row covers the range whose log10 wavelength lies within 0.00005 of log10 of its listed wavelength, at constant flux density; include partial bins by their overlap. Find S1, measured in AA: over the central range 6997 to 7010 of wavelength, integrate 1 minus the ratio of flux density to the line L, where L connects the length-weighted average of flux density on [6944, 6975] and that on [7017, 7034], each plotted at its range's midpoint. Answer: 0.7 AA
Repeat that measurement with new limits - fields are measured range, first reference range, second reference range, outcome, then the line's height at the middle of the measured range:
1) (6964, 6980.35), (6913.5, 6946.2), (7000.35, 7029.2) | -0.8 AA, 16.9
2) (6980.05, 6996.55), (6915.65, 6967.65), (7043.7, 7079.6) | -0.4 AA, 17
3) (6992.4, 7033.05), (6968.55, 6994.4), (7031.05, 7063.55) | 0.8 AA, 17.4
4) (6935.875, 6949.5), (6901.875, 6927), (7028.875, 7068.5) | 0.4 AA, 17.1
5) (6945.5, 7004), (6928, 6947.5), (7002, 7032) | -1.6 AA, 16.9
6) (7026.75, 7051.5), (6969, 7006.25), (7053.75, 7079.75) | -0.5 AA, 17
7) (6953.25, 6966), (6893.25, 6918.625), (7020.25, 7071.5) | -0.5 AA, 17.2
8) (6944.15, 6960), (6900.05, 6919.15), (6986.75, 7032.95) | 0.1 AA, 17.2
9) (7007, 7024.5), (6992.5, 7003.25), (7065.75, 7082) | -0.5 AA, 16.7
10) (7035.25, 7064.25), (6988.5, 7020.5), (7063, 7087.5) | -0.5 AA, 16.9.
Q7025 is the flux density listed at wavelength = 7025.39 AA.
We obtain 17.4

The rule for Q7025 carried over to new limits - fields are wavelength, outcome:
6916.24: 16.6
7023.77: 17.3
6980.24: 17.6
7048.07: 17.4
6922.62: 16.8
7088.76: 16.6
